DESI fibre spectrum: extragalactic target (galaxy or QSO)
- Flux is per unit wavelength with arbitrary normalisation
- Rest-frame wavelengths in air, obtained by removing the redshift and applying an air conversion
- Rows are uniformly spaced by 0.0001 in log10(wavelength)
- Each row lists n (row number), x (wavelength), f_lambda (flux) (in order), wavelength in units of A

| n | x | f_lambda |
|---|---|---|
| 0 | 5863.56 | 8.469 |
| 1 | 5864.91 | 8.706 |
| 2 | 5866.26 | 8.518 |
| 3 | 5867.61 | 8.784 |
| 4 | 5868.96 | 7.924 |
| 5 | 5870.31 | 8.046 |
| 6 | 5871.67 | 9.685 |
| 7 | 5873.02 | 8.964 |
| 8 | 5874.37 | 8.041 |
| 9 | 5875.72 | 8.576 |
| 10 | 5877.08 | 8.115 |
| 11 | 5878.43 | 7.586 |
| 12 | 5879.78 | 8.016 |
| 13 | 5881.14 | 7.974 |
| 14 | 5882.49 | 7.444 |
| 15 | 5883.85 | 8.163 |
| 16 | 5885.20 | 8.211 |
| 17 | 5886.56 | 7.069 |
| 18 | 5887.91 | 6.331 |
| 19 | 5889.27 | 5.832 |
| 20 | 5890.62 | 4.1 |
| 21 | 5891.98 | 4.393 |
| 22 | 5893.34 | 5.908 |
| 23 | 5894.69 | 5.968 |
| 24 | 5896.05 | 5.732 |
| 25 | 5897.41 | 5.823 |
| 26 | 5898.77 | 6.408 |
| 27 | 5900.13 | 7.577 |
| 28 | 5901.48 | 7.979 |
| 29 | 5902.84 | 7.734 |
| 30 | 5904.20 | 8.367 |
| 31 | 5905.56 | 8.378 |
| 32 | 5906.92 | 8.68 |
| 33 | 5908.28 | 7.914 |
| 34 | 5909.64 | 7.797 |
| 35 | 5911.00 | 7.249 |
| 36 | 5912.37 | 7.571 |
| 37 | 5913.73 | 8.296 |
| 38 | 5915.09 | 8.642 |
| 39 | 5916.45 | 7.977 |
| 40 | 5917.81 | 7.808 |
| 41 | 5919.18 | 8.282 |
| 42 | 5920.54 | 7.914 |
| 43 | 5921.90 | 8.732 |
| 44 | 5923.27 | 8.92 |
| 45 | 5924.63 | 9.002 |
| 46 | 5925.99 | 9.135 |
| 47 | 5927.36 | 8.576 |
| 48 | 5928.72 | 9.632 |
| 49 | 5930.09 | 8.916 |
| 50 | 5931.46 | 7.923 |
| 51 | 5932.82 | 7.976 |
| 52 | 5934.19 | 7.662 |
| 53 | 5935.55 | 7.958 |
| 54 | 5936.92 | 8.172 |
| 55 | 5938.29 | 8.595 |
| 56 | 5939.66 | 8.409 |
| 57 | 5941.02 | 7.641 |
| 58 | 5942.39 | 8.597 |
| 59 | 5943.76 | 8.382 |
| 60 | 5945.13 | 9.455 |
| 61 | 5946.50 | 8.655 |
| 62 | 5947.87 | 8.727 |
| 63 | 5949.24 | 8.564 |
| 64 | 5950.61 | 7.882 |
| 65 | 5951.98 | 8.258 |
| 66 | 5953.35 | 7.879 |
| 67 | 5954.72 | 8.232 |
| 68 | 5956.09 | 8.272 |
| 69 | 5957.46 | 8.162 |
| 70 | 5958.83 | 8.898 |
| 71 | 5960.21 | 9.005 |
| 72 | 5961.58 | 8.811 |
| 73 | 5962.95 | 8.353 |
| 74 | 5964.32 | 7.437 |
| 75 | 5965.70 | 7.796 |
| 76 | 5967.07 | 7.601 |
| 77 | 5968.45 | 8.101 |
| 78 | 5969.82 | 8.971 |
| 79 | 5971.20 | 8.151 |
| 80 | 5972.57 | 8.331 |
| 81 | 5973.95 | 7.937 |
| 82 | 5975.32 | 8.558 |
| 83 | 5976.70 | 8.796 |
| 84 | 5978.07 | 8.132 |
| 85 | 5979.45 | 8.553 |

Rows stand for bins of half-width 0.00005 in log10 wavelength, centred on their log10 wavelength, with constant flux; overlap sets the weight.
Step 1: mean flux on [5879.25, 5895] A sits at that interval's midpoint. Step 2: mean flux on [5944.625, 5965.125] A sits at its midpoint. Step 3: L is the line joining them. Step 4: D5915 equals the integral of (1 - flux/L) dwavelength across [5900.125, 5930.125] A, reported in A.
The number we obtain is -3.8 A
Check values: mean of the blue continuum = 6.62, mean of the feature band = 8.31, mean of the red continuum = 8.43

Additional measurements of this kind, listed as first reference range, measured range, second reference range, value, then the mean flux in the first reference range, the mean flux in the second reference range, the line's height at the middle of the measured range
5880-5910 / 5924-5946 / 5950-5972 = -2.14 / 7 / 8.24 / 7.75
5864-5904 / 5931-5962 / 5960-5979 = -1.23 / 7.38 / 8.27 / 8.03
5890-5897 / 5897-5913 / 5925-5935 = -3.49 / 5.25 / 8.55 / 6.29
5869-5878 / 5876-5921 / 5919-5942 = 6.13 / 8.5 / 8.45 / 8.47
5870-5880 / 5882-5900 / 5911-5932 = 4.56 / 8.41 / 8.45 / 8.42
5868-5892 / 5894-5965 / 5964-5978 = -2.02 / 7.57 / 8.19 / 7.9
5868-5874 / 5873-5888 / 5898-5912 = 0.91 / 8.63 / 7.79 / 8.39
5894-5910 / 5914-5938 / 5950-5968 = -2.23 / 7.36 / 8.2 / 7.71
